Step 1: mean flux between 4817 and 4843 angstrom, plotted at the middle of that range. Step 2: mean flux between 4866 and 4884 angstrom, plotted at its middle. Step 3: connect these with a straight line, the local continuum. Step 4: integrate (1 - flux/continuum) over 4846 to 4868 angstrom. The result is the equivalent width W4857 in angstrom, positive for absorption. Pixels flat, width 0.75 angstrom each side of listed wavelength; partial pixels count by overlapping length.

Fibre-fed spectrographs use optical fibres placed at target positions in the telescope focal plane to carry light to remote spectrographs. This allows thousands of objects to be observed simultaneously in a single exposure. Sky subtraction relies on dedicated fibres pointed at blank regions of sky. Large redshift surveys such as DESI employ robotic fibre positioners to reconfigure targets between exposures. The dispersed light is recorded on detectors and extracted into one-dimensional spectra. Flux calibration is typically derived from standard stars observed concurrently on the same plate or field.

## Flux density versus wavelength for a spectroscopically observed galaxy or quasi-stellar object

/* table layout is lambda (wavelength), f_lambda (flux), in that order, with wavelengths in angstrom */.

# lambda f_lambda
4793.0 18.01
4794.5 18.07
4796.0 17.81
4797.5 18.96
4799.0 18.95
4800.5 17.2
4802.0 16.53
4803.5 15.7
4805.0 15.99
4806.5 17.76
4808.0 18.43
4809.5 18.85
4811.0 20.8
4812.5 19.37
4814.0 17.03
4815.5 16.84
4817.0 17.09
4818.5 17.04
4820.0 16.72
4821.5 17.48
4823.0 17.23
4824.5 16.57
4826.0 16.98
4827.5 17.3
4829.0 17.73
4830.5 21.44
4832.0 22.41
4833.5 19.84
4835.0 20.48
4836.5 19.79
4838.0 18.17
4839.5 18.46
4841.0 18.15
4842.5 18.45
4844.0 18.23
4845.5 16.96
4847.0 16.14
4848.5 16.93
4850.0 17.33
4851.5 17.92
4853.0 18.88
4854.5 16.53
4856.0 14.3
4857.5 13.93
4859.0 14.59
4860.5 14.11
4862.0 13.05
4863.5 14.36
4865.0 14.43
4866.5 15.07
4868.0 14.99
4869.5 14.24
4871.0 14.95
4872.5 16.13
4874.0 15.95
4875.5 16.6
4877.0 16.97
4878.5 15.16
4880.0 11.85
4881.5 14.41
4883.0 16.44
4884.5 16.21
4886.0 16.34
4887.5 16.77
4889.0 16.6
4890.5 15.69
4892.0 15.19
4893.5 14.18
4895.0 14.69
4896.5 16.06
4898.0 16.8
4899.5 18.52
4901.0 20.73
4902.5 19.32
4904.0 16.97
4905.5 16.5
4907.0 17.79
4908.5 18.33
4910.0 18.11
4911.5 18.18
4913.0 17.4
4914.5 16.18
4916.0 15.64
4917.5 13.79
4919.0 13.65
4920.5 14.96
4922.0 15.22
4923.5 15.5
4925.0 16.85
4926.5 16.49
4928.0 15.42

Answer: 1.3 angstrom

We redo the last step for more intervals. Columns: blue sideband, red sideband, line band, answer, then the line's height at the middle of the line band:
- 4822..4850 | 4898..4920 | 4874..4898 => 2.7 angstrom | 17.6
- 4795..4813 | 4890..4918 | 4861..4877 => 2.1 angstrom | 17.3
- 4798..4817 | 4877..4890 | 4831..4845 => -2.0 angstrom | 16.9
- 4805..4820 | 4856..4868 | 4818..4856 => -4.6 angstrom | 16.1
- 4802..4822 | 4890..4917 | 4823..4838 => -1.3 angstrom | 17.5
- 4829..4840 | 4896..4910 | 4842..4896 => 9.3 angstrom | 18.9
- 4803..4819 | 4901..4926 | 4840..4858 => 0.3 angstrom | 17.3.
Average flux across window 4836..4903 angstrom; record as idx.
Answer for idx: 16.2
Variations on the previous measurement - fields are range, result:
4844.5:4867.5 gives 15.7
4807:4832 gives 18.1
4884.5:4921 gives 16.6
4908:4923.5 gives 16.1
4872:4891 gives 15.8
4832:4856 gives 18.2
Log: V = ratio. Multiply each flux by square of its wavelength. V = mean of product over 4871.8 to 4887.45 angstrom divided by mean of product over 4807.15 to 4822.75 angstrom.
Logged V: 0.90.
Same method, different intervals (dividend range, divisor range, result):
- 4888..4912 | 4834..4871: 1.06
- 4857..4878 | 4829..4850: 0.81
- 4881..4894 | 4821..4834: 0.87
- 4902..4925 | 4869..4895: 1.08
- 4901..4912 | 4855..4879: 1.23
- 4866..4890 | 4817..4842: 0.86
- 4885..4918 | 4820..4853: 0.95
